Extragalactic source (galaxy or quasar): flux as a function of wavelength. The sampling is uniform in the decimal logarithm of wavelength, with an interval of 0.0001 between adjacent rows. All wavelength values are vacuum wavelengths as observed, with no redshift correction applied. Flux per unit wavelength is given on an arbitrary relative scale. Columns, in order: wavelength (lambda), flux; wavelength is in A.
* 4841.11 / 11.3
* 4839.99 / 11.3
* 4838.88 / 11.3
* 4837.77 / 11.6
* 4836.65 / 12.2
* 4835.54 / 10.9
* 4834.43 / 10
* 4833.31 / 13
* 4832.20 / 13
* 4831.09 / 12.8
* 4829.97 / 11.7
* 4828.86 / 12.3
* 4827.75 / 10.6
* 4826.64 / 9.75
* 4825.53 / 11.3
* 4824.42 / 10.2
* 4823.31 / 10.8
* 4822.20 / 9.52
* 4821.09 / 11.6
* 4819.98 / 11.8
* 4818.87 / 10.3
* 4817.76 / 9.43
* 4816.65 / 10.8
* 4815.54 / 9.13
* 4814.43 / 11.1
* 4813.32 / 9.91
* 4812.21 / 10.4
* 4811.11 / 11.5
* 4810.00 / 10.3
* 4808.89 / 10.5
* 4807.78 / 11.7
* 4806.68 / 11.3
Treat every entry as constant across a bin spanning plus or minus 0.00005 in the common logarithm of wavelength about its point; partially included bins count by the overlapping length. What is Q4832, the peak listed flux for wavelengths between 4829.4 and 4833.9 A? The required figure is 13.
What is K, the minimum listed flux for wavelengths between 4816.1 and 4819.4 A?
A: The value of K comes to 9.43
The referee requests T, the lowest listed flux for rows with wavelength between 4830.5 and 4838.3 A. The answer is 10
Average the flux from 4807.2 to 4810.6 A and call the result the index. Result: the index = 10.8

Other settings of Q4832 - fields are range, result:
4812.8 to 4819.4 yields 11.1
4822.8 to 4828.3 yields 11.3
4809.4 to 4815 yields 11.5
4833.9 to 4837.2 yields 12.2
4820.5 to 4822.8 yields 11.6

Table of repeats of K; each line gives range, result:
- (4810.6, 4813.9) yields 9.91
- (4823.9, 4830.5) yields 9.75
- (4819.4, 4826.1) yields 9.52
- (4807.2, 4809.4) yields 10.5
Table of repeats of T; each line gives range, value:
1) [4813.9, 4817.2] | 9.13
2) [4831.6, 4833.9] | 13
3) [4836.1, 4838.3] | 11.6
